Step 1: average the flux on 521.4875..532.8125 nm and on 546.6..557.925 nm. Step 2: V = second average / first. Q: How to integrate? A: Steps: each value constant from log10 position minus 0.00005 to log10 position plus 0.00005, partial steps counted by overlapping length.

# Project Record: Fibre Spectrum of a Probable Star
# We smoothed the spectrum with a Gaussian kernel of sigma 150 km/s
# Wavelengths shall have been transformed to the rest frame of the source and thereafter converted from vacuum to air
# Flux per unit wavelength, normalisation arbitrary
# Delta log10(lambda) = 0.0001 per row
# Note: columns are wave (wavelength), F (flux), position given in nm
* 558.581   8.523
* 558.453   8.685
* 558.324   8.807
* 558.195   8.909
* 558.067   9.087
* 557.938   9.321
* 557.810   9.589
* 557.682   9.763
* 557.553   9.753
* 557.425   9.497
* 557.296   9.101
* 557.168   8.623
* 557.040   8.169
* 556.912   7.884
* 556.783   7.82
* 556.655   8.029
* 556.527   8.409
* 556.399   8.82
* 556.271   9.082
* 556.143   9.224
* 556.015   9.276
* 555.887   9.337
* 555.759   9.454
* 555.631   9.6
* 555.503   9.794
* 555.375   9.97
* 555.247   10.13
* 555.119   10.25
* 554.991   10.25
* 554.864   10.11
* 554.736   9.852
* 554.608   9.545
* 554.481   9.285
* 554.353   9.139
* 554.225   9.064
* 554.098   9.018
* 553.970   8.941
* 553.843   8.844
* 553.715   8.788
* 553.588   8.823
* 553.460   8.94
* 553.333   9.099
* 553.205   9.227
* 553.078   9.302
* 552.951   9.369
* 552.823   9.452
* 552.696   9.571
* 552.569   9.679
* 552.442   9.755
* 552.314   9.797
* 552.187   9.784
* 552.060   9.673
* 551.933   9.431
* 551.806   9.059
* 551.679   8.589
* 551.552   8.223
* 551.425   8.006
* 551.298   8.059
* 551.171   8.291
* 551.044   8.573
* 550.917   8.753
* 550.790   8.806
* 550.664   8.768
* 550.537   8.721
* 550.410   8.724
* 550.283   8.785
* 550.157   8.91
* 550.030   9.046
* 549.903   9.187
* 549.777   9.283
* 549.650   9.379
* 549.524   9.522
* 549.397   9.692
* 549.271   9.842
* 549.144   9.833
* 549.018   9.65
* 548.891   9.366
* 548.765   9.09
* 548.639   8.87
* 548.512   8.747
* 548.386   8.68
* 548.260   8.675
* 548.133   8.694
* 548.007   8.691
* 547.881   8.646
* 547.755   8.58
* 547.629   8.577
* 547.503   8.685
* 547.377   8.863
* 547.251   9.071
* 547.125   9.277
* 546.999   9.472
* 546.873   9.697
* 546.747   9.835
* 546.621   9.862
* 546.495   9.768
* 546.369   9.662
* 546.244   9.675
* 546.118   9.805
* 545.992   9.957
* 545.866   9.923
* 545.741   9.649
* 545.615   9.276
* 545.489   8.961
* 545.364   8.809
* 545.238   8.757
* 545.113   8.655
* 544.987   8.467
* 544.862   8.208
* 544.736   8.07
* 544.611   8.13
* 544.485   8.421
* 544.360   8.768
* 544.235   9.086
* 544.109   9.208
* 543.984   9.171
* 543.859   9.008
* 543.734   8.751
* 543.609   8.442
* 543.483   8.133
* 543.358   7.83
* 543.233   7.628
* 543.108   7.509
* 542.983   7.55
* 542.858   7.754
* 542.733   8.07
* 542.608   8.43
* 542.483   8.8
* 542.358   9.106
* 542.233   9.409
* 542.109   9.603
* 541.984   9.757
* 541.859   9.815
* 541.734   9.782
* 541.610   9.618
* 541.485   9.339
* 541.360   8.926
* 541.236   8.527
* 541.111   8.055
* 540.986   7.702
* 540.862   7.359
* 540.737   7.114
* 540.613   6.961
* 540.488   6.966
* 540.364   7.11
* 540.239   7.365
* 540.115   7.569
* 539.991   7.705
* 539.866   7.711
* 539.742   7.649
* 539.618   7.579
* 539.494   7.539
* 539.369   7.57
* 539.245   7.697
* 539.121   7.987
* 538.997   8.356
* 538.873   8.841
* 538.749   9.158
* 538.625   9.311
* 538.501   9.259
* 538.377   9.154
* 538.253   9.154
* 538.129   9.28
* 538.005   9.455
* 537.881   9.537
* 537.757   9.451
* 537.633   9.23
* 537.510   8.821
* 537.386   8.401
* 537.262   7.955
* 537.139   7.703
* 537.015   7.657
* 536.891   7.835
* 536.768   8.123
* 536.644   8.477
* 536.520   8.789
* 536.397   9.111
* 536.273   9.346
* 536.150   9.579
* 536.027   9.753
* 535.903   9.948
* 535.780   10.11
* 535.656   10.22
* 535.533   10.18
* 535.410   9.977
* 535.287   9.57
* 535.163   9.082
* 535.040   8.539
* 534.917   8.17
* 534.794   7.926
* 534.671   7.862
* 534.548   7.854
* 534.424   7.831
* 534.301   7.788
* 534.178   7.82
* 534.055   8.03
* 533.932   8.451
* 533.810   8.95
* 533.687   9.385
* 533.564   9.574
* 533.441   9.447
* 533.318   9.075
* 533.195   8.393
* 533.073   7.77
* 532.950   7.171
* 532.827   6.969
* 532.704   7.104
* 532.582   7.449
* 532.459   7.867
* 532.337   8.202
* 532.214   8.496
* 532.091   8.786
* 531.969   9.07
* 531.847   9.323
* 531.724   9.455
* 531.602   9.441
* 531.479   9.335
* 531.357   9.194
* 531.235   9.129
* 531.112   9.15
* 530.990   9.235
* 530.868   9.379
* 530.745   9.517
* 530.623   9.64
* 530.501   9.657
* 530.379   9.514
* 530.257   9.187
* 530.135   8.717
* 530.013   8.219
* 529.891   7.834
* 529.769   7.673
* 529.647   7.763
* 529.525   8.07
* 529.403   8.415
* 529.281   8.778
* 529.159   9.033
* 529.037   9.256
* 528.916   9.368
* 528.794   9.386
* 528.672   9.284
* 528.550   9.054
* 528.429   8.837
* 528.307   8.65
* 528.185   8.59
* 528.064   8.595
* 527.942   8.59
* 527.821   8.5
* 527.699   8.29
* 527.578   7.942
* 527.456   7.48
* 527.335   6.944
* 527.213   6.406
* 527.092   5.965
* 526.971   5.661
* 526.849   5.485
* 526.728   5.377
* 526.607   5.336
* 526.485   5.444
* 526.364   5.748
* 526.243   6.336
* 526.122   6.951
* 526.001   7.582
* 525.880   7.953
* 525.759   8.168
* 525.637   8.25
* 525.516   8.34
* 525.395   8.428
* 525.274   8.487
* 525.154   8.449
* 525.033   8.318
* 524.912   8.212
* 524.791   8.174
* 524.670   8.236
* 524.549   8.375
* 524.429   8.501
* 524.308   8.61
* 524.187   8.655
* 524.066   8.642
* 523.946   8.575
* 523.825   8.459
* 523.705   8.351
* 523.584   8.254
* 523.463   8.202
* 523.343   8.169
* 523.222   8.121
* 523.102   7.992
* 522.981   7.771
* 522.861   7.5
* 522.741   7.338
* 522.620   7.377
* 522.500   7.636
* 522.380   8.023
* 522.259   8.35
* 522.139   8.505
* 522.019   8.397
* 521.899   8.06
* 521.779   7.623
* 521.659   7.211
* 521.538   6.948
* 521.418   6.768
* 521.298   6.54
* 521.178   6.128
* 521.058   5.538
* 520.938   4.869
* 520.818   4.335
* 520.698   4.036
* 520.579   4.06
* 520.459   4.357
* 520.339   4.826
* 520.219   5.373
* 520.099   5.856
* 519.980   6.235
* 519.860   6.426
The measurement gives 1.12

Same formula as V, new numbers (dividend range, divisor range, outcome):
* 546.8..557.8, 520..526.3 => 1.23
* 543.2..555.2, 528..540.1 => 1.04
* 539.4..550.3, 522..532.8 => 1.07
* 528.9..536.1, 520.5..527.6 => 1.20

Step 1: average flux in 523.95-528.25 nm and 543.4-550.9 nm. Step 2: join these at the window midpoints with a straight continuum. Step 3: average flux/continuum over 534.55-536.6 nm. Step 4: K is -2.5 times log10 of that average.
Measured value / -0.12 mag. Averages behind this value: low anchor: 7.59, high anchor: 9.05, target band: 9.22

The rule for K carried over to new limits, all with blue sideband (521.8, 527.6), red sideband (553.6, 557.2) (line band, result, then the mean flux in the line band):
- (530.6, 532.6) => -0.13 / 9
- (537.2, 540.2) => -0.02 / 8.51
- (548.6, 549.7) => -0.07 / 9.49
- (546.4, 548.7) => -0.03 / 9.04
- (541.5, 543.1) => -0.05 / 8.94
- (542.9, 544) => 0.05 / 8.18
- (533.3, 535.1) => -0.04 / 8.43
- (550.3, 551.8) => 0.05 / 8.53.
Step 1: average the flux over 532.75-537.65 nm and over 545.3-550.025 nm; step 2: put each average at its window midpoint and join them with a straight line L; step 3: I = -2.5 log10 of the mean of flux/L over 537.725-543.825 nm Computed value 0.07 mag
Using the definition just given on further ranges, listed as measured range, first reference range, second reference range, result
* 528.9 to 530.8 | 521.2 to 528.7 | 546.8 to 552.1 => -0.10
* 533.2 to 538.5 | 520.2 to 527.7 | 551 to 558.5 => -0.12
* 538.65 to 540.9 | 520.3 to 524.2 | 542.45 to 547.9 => 0.10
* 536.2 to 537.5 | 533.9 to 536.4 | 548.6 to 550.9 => 0.07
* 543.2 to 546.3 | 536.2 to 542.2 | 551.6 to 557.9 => -0.01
